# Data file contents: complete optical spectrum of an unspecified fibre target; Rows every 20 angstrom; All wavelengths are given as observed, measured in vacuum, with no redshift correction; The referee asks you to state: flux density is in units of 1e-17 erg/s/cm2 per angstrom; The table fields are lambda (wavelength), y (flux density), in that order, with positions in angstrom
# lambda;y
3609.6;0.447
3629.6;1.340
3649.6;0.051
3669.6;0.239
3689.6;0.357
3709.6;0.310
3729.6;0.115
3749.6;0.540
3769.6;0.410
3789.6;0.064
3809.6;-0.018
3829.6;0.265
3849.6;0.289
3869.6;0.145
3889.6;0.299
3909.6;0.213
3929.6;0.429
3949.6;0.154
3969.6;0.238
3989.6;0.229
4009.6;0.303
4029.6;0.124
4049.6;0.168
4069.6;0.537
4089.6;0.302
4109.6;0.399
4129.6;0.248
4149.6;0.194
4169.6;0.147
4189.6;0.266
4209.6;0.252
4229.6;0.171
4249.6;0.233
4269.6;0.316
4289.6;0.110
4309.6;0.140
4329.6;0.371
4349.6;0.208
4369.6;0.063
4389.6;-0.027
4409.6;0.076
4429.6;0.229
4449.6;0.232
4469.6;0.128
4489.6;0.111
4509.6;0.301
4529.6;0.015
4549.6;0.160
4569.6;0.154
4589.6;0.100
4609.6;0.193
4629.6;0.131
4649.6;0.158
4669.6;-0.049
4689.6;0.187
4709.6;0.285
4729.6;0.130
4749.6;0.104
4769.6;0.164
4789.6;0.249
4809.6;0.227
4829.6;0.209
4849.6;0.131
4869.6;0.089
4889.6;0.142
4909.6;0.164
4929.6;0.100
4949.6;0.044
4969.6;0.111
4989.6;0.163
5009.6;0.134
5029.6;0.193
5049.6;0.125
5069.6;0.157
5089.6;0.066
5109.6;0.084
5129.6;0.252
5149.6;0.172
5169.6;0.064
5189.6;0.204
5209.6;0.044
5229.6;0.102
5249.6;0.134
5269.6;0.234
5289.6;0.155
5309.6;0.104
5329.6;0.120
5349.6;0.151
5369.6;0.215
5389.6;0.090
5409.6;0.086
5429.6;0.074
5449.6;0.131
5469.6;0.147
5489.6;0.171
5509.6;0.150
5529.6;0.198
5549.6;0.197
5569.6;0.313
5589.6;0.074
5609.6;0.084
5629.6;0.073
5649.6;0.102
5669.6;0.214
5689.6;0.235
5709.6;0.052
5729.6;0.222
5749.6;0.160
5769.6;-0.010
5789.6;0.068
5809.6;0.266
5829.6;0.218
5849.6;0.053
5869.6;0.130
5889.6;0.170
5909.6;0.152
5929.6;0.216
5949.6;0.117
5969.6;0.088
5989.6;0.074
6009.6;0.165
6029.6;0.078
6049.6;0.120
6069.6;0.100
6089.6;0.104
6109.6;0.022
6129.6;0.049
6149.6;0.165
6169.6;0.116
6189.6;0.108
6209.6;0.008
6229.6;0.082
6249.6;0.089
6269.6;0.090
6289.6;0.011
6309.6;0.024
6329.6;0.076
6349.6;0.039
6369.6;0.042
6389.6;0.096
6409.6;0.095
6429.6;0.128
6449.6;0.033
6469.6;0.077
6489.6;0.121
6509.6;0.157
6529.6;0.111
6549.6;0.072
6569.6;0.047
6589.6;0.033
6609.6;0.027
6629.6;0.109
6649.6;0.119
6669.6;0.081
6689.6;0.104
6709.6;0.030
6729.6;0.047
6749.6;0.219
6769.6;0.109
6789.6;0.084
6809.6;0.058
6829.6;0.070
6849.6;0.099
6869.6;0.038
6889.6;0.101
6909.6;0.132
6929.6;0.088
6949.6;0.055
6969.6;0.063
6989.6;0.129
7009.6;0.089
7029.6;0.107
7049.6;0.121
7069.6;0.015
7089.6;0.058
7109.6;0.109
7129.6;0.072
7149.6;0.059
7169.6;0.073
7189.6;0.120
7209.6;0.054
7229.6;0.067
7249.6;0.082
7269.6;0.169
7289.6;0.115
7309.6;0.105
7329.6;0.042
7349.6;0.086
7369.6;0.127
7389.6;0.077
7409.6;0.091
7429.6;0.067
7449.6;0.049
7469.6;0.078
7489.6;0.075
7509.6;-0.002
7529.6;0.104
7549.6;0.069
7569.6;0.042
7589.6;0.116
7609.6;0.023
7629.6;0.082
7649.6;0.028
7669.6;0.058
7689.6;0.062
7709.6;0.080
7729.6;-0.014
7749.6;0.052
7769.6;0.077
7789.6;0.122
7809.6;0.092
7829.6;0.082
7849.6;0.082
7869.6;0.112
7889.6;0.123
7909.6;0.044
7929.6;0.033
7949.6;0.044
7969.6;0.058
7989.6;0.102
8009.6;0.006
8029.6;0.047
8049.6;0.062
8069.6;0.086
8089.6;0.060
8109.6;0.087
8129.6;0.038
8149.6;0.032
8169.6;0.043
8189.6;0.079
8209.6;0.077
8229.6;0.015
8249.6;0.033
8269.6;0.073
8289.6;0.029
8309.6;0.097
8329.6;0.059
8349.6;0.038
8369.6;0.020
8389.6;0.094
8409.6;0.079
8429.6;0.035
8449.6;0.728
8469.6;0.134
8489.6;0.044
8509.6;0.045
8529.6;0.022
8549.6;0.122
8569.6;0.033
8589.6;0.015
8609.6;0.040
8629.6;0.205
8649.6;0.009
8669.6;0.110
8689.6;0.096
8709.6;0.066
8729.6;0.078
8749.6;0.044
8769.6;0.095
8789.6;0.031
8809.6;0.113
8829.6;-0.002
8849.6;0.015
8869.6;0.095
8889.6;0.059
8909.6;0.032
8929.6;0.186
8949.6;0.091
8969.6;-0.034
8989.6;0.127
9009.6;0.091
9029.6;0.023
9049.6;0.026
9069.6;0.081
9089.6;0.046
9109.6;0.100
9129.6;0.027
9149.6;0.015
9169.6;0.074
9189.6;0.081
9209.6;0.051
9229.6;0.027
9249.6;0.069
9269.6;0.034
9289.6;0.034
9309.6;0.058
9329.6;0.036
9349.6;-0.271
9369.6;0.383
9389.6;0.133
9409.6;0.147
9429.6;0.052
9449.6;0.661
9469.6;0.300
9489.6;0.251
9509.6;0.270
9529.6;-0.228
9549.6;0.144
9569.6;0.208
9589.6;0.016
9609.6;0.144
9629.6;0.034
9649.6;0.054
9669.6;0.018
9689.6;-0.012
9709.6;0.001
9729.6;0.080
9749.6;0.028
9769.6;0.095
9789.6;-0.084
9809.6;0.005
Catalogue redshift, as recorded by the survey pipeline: 1.266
